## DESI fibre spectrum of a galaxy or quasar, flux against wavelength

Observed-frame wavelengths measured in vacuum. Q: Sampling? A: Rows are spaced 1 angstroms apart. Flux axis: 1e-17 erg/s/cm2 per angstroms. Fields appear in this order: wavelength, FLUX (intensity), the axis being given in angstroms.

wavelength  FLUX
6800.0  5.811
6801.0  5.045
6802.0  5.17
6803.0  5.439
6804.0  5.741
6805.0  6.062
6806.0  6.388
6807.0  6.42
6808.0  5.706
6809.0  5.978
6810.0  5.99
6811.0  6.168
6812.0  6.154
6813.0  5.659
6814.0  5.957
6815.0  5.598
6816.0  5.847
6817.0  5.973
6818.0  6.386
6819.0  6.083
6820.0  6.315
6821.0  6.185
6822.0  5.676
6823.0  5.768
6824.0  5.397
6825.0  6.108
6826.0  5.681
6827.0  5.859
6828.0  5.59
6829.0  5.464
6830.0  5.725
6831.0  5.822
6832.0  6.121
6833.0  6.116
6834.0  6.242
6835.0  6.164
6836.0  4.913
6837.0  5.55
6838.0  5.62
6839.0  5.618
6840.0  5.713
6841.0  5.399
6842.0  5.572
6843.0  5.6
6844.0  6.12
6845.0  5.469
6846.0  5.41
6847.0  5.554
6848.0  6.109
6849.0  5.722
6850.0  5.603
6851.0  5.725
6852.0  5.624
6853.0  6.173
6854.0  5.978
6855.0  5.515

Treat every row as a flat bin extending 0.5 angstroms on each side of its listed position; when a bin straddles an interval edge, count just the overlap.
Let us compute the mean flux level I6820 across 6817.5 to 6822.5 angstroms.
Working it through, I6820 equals 6.13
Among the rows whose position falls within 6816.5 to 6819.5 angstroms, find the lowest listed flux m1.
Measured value 5.973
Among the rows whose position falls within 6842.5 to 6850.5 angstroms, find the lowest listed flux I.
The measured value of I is 5.41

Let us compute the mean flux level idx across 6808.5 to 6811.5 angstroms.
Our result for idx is 6.05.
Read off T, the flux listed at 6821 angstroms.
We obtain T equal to 6.185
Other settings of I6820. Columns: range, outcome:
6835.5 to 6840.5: 5.48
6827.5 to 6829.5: 5.53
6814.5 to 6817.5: 5.81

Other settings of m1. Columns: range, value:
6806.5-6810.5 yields 5.706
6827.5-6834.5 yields 5.464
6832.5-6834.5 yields 6.116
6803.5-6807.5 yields 5.741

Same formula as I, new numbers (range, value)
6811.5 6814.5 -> 5.659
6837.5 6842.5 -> 5.399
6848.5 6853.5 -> 5.603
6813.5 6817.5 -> 5.598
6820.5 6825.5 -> 5.397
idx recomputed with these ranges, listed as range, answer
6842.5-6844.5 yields 5.86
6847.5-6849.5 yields 5.92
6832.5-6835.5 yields 6.17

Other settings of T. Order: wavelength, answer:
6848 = 6.109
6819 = 6.083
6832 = 6.121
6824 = 5.397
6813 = 5.659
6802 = 5.17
